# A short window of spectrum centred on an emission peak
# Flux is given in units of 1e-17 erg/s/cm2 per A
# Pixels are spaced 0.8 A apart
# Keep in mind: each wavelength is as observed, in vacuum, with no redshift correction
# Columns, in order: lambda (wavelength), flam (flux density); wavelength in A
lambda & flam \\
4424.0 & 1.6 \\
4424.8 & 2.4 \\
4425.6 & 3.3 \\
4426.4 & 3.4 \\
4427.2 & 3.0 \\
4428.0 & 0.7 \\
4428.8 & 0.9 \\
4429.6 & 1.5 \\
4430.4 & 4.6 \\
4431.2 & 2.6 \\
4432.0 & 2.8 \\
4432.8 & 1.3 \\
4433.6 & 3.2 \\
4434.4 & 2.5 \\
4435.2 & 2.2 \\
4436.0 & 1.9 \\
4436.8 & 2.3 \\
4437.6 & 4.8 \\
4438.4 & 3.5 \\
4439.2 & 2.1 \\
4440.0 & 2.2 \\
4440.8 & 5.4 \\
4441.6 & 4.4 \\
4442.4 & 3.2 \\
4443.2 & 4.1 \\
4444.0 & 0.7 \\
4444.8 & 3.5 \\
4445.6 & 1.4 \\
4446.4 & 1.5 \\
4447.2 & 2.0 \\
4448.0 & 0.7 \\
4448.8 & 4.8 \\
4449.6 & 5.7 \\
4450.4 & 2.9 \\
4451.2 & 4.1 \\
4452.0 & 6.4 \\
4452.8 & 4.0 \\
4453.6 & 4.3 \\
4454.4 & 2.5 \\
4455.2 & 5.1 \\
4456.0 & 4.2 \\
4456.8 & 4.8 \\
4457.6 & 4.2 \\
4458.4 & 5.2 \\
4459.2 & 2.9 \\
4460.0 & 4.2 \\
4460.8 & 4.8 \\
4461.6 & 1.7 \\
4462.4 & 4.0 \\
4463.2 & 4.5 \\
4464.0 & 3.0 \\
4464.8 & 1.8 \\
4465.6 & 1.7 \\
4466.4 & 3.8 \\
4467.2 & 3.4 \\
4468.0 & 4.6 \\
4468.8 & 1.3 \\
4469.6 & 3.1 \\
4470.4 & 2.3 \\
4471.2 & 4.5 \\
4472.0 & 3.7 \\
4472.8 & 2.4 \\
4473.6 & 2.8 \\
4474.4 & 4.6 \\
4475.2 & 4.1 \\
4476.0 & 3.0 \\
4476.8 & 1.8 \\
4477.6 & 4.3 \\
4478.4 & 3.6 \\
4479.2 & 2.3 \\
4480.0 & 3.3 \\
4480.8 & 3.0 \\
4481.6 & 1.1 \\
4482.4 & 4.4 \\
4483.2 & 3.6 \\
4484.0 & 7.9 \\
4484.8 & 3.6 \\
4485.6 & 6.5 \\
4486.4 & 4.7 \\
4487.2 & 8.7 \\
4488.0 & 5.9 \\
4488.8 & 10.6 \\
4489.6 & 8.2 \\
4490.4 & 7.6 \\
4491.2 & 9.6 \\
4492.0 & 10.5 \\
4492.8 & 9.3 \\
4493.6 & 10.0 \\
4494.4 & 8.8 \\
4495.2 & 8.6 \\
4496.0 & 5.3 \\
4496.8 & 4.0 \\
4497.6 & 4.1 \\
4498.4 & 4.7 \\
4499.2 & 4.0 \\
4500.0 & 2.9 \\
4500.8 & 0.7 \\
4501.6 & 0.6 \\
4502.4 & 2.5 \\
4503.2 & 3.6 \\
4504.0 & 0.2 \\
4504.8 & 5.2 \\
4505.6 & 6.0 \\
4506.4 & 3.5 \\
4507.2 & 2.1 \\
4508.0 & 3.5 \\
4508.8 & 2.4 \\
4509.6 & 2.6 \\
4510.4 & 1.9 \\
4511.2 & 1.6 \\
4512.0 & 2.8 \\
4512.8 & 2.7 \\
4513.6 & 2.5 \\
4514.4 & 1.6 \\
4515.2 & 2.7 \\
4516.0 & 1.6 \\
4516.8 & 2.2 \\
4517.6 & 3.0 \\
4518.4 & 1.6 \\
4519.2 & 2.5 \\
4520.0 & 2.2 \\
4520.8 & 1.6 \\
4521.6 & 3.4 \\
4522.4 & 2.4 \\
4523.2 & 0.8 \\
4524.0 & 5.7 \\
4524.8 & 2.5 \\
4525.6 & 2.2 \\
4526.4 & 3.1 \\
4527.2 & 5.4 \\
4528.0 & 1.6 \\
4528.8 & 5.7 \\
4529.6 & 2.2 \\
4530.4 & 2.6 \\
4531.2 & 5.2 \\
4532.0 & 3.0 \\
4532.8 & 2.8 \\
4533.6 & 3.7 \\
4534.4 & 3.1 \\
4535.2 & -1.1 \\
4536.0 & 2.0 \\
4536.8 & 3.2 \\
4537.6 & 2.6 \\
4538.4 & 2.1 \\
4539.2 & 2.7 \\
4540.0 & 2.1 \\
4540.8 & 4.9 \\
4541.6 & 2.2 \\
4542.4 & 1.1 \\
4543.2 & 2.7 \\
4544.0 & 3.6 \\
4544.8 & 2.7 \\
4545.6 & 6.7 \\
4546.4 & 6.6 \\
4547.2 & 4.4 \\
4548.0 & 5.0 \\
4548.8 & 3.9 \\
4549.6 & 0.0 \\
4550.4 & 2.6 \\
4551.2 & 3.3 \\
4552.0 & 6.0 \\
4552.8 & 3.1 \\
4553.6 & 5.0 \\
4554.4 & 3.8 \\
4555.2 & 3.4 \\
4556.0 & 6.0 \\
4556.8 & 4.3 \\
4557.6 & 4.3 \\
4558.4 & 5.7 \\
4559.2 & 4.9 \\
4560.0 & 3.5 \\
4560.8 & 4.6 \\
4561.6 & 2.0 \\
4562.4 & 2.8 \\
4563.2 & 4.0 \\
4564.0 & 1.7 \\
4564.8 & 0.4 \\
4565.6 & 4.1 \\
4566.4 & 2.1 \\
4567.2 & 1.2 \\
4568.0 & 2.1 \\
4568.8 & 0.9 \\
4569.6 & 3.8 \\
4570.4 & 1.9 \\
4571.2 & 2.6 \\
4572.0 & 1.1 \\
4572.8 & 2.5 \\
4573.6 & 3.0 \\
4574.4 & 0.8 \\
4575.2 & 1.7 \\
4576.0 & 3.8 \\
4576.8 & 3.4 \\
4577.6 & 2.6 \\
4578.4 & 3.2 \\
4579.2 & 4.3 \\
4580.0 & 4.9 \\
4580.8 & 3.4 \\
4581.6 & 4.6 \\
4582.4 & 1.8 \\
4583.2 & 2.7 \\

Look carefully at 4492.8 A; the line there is [O II]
